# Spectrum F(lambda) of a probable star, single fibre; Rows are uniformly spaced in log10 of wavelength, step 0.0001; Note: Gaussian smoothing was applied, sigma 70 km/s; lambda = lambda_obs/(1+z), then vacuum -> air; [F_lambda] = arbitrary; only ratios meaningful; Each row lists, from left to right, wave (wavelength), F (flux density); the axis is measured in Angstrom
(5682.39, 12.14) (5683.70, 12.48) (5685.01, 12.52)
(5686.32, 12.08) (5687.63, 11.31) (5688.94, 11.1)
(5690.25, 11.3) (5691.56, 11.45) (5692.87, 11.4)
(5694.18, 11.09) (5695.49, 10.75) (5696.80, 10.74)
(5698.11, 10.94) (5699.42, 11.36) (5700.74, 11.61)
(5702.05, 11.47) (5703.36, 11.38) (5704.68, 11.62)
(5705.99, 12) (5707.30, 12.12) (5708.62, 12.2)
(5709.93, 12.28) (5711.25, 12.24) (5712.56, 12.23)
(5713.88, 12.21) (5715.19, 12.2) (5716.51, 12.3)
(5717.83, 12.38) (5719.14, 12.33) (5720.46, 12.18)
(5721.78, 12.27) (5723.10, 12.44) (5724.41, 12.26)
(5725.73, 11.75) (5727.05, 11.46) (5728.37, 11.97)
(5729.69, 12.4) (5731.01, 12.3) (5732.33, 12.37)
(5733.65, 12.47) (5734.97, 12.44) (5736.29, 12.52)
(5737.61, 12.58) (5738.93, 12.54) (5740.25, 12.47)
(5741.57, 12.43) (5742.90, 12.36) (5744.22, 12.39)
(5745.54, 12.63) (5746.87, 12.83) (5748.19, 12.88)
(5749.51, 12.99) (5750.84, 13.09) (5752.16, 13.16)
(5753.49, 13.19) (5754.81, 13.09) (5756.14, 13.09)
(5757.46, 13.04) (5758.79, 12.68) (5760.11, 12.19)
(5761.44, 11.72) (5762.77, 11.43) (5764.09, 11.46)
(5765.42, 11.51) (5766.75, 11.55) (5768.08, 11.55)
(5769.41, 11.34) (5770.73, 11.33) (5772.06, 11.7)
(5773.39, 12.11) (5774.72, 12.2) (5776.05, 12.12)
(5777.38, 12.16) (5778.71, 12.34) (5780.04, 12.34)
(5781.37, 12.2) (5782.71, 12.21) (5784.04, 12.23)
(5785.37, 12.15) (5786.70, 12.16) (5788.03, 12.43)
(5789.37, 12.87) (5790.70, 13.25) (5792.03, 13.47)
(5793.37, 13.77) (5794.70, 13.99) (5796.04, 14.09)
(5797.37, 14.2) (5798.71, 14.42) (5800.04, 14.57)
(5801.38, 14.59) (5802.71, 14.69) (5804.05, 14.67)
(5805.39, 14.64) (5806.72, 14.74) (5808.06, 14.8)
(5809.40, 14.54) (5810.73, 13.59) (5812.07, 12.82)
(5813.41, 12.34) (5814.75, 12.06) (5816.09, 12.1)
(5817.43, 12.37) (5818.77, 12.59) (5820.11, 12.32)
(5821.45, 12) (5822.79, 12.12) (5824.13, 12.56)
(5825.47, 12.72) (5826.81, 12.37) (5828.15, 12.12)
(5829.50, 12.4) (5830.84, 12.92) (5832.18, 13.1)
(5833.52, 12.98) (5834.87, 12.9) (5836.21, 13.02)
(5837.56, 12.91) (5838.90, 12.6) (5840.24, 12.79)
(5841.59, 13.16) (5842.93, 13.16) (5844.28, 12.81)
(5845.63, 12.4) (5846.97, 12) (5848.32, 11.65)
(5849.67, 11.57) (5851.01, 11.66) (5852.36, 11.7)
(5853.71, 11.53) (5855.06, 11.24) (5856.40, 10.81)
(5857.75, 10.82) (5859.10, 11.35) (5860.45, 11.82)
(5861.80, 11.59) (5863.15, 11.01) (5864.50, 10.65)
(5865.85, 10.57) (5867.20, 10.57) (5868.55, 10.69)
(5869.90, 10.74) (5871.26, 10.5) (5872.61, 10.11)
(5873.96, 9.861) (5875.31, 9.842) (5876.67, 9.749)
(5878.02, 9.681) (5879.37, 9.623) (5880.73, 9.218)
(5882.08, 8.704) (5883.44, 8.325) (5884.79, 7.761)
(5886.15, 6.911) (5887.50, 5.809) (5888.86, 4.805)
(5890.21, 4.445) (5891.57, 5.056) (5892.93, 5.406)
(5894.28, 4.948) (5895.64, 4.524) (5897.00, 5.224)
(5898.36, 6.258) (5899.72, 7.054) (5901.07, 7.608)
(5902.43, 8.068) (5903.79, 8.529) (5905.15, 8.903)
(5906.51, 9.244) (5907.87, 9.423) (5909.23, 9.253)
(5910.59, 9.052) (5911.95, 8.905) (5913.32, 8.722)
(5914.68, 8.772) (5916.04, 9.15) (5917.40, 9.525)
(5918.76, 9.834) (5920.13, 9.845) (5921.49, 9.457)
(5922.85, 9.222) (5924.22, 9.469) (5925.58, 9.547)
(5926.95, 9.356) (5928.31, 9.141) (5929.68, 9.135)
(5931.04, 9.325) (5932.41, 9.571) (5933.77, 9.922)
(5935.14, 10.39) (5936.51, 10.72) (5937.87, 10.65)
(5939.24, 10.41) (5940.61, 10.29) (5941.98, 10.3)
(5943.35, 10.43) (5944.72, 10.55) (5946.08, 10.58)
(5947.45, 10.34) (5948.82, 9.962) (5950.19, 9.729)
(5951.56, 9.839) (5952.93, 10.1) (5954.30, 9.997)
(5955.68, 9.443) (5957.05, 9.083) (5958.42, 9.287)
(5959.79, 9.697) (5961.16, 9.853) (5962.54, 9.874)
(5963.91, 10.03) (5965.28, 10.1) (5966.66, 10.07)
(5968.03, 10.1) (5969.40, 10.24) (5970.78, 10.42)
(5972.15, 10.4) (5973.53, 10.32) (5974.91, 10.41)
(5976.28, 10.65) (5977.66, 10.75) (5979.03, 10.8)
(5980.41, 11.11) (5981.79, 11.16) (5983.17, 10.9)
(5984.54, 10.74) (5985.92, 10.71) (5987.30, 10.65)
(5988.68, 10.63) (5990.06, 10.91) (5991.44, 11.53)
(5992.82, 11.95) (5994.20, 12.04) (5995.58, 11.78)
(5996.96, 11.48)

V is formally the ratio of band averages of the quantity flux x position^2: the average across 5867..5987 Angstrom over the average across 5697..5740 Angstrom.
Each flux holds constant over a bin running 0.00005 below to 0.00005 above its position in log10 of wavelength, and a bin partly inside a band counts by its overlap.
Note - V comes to 0.83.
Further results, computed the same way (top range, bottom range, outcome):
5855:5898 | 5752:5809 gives 0.70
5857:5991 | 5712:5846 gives 0.78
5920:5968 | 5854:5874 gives 0.93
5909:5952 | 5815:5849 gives 0.80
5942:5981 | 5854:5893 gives 1.12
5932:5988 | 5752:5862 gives 0.86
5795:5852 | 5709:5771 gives 1.09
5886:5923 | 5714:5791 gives 0.65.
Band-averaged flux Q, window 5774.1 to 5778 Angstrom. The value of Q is 12.2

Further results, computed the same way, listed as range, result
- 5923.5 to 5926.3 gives 9.48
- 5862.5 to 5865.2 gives 10.8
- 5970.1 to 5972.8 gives 10.4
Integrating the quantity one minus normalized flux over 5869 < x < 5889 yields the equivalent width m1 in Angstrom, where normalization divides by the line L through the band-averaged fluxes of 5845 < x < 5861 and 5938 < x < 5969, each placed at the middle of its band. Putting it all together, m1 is 4.0 Angstrom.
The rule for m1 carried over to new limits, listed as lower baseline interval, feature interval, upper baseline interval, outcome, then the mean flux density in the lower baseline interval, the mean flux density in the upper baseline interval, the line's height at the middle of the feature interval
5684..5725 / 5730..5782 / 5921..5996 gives -3.8 Angstrom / 11.8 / 10.3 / 11.5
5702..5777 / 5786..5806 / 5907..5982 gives -3.9 Angstrom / 12.2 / 9.9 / 11.6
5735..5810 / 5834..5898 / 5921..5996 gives 9.1 Angstrom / 12.8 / 10.3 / 11.5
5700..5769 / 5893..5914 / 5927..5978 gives 5.7 Angstrom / 12.3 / 10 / 10.5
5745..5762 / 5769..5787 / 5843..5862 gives 0.7 Angstrom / 12.8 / 11.7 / 12.5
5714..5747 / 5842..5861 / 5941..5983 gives -0.9 Angstrom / 12.3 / 10.2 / 11.2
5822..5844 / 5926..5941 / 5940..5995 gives 1.5 Angstrom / 12.7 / 10.4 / 11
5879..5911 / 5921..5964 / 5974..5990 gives -3.4 Angstrom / 7.22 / 10.8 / 9.16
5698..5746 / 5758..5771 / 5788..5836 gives 1.0 Angstrom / 12.2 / 13.3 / 12.7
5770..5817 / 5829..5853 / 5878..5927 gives -3.7 Angstrom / 13.1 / 7.95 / 10.9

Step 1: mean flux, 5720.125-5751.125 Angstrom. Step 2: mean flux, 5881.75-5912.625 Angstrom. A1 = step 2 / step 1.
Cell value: 0.6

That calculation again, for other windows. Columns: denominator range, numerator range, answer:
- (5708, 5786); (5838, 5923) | 0.77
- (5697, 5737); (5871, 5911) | 0.64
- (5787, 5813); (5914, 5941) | 0.69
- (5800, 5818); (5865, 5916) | 0.60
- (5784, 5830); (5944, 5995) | 0.79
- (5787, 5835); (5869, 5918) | 0.61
